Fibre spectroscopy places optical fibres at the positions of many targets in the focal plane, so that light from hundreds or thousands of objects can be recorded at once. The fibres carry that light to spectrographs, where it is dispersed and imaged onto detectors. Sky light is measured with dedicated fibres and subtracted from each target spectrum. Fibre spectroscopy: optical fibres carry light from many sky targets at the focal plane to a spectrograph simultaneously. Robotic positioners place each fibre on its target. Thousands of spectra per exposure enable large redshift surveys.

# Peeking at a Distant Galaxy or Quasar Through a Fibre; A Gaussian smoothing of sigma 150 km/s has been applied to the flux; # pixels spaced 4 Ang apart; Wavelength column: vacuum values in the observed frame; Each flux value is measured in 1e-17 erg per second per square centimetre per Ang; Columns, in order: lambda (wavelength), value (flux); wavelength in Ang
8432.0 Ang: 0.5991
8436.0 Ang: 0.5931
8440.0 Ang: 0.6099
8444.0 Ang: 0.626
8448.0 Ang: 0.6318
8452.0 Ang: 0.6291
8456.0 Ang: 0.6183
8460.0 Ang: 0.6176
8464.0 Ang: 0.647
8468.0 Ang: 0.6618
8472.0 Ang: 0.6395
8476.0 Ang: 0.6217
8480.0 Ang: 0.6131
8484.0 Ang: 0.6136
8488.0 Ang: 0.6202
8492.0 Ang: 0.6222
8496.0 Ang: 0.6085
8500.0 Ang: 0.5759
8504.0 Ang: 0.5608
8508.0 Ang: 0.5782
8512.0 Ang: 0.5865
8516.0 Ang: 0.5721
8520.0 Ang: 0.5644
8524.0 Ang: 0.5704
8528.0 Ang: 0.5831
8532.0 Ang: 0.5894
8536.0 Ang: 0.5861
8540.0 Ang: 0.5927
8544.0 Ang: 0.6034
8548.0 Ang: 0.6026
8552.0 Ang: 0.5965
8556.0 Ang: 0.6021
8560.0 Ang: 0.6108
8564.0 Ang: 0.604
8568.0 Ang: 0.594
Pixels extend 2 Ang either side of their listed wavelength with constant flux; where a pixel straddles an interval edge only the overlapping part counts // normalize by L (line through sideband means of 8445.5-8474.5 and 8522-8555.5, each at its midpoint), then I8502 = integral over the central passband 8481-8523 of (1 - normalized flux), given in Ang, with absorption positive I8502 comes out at 1.5 Ang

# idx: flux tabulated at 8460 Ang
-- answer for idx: 0.6176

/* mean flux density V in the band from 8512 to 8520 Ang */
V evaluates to 0.574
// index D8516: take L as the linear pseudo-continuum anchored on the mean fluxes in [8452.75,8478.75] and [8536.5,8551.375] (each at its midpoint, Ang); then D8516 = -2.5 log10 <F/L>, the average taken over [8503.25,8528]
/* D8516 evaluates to 0.07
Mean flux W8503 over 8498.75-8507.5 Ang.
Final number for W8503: 0.569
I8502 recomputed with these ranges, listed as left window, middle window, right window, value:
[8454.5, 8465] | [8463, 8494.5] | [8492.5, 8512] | -1.1 Ang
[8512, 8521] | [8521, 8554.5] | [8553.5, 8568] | -0.1 Ang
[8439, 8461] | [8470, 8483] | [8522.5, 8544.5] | -0.3 Ang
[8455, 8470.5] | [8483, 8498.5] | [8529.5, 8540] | 0.1 Ang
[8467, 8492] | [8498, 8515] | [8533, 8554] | 1.1 Ang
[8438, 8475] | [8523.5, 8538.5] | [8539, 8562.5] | 0.6 Ang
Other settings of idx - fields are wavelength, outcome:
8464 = 0.647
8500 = 0.5759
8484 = 0.6136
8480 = 0.6131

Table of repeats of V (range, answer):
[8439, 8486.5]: 0.628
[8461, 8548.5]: 0.601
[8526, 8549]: 0.592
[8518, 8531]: 0.574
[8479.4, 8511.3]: 0.598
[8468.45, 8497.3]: 0.622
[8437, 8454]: 0.622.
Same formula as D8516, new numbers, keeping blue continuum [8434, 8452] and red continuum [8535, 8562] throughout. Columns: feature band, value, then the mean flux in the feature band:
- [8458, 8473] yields -0.05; 0.642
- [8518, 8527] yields 0.06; 0.569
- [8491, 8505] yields 0.03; 0.592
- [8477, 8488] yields -0.01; 0.615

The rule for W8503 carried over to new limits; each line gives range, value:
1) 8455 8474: 0.638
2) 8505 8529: 0.575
